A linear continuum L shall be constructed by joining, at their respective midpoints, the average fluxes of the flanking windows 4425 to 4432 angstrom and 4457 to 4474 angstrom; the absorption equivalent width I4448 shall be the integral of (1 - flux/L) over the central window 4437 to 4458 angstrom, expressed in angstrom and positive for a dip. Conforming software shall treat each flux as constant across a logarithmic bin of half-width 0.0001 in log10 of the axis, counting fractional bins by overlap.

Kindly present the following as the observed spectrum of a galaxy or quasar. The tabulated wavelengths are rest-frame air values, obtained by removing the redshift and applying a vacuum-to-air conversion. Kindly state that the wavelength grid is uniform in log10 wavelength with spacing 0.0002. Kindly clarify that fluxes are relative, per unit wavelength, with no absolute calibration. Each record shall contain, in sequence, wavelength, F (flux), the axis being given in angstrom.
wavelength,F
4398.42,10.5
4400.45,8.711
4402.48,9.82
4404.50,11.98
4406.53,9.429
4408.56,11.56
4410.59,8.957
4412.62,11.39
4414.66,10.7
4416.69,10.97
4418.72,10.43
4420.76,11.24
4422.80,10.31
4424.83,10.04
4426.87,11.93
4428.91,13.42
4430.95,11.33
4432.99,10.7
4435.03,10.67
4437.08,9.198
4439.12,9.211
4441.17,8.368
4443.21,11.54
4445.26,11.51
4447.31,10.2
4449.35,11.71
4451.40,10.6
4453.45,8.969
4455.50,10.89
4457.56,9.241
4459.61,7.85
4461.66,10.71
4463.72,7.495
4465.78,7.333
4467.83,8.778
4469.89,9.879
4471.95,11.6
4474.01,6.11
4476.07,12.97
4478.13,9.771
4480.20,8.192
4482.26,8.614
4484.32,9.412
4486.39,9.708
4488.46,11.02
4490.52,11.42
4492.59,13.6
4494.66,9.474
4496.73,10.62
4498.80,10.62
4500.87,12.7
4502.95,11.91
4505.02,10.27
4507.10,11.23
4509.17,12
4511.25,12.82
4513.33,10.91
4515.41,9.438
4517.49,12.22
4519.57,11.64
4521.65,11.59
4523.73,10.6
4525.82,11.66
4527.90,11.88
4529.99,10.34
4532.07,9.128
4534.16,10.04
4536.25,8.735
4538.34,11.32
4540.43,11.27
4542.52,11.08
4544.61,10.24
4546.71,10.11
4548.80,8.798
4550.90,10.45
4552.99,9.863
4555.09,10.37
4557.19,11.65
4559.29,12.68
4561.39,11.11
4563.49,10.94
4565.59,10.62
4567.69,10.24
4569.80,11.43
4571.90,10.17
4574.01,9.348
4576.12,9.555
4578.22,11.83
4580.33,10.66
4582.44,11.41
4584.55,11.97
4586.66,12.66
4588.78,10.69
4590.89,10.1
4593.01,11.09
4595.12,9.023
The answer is 0.3 angstrom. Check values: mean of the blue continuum 12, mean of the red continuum 8.93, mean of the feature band 10.2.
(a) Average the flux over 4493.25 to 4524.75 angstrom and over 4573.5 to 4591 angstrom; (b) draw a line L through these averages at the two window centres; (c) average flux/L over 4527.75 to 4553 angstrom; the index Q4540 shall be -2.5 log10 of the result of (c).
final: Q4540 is 0.094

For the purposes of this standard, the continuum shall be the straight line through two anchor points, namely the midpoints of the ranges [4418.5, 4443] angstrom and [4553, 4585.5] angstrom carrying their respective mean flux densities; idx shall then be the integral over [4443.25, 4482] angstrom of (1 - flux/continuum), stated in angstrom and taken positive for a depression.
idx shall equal 3.6 angstrom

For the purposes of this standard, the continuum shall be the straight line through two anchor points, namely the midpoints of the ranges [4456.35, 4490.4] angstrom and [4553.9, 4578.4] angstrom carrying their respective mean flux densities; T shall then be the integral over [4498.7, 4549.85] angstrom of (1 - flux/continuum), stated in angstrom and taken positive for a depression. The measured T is -3.9 angstrom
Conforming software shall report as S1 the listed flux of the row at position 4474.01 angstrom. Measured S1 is 6.11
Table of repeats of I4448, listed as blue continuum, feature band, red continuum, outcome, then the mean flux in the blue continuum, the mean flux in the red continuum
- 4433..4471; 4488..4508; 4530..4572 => -2.4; 9.7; 10.5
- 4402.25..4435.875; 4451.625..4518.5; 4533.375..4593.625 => 3.5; 10.9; 10.7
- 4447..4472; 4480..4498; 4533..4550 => -1.0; 9.54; 10.2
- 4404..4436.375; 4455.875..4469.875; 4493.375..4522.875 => 2.9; 10.9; 11.3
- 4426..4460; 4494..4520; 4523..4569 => -1.7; 10.5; 10.6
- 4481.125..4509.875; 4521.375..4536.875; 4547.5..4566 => 0.4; 10.9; 10.7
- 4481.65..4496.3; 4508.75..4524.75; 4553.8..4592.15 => -1.1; 10.5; 11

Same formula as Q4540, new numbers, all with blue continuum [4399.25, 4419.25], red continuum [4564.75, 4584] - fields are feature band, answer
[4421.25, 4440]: -0.036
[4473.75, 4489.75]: 0.089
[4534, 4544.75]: 0.008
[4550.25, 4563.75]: -0.043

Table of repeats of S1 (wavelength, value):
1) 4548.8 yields 8.798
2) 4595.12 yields 9.023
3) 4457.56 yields 9.241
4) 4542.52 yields 11.08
